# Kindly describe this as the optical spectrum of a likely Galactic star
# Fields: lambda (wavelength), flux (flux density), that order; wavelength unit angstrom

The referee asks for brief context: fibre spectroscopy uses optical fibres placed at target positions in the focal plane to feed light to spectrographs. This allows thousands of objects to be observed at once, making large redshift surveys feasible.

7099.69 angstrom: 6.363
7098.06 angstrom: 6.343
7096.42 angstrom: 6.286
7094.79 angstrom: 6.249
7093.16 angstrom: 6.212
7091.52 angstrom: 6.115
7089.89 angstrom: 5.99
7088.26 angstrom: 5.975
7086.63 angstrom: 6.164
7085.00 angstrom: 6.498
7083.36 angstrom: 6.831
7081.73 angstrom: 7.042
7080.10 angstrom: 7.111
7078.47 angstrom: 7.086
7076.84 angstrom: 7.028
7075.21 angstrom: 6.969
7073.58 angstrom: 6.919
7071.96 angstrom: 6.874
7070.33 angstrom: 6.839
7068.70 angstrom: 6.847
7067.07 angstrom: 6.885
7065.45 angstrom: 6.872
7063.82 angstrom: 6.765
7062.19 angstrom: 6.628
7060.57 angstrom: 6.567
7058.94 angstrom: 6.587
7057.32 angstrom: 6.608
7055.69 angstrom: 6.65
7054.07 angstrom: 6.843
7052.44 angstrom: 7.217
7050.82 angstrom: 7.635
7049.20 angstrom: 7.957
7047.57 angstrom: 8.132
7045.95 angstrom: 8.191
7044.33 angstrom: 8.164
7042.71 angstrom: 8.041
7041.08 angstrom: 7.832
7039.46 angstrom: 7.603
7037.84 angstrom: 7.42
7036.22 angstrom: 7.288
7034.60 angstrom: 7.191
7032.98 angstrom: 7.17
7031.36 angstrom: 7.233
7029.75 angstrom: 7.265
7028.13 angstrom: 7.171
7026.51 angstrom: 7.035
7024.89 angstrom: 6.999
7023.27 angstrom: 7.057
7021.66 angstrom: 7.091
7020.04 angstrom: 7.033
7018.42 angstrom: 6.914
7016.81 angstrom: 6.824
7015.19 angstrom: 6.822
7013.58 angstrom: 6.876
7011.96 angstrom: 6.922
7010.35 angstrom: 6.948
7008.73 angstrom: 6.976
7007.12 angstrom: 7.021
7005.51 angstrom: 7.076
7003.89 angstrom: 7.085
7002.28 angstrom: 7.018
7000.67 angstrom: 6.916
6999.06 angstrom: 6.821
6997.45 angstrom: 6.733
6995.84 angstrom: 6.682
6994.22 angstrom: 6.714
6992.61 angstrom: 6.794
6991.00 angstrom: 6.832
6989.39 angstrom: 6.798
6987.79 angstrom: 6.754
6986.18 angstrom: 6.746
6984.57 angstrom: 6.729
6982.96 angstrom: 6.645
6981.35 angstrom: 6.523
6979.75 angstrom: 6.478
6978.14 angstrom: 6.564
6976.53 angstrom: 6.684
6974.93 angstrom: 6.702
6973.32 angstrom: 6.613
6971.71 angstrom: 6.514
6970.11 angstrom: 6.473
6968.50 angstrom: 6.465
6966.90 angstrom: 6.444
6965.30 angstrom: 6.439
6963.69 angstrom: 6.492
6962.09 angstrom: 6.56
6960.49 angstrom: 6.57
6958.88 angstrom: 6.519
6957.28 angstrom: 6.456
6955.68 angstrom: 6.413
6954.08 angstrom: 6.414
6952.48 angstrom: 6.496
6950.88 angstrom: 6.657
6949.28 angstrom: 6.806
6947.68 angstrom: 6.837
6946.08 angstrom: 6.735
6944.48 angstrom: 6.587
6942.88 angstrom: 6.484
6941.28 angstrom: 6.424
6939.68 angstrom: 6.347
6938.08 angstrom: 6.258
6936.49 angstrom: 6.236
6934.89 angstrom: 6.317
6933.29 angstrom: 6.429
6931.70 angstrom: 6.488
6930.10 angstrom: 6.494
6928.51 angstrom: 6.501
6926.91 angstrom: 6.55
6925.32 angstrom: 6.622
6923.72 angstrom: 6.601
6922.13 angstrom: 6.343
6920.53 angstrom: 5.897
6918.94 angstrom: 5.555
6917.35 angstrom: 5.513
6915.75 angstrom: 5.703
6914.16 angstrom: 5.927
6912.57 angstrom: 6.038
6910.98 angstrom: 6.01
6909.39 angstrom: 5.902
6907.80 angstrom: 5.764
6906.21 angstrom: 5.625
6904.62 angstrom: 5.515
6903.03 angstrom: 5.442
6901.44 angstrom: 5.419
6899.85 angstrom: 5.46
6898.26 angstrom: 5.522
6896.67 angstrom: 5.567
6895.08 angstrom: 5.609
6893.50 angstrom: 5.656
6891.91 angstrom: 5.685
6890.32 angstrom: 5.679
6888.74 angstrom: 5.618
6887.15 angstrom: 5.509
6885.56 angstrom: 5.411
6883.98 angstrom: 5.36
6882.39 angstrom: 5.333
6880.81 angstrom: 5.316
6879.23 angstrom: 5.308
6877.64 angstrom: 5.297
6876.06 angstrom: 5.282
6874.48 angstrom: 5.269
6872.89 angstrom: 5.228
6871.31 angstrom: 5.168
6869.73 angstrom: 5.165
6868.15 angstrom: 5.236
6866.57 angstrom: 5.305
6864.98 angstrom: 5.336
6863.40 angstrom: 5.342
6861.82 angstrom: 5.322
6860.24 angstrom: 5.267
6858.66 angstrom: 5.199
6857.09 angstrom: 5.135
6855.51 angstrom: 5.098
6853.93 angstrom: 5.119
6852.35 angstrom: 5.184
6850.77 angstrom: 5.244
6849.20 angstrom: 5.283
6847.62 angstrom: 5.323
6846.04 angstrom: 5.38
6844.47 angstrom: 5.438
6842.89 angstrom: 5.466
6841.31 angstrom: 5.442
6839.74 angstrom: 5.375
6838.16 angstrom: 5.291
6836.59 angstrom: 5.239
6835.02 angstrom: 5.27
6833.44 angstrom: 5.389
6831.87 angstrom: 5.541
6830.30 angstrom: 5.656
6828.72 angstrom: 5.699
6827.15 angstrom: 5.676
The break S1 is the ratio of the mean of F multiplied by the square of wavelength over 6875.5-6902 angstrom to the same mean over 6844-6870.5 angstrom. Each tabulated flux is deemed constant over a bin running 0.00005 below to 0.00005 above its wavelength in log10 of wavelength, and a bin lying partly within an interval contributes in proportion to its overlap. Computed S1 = 1.05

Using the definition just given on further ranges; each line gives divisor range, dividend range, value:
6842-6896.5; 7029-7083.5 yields 1.42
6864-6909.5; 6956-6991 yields 1.24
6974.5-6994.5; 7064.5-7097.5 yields 1.02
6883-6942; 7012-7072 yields 1.26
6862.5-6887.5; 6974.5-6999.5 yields 1.31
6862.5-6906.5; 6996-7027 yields 1.33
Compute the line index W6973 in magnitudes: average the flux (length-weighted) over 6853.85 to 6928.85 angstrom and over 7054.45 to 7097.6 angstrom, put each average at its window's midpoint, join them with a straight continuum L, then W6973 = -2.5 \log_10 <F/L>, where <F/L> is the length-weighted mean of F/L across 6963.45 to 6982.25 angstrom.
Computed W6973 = -0.08 mag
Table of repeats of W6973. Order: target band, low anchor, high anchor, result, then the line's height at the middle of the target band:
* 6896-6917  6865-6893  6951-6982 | 0.009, 5.73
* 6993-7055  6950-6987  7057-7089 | -0.085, 6.66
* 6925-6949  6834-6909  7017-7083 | -0.080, 6.03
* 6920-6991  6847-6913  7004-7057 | -0.033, 6.34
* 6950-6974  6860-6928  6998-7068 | -0.025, 6.36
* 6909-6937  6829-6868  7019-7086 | -0.034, 5.99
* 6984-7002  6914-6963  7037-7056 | 0.039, 7.03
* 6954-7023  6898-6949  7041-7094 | -0.037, 6.5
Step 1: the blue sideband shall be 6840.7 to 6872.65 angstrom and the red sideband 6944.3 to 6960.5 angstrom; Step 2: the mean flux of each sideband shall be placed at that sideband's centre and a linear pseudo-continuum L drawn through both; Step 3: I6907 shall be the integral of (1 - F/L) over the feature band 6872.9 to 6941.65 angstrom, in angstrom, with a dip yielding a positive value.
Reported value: 1.7 angstrom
